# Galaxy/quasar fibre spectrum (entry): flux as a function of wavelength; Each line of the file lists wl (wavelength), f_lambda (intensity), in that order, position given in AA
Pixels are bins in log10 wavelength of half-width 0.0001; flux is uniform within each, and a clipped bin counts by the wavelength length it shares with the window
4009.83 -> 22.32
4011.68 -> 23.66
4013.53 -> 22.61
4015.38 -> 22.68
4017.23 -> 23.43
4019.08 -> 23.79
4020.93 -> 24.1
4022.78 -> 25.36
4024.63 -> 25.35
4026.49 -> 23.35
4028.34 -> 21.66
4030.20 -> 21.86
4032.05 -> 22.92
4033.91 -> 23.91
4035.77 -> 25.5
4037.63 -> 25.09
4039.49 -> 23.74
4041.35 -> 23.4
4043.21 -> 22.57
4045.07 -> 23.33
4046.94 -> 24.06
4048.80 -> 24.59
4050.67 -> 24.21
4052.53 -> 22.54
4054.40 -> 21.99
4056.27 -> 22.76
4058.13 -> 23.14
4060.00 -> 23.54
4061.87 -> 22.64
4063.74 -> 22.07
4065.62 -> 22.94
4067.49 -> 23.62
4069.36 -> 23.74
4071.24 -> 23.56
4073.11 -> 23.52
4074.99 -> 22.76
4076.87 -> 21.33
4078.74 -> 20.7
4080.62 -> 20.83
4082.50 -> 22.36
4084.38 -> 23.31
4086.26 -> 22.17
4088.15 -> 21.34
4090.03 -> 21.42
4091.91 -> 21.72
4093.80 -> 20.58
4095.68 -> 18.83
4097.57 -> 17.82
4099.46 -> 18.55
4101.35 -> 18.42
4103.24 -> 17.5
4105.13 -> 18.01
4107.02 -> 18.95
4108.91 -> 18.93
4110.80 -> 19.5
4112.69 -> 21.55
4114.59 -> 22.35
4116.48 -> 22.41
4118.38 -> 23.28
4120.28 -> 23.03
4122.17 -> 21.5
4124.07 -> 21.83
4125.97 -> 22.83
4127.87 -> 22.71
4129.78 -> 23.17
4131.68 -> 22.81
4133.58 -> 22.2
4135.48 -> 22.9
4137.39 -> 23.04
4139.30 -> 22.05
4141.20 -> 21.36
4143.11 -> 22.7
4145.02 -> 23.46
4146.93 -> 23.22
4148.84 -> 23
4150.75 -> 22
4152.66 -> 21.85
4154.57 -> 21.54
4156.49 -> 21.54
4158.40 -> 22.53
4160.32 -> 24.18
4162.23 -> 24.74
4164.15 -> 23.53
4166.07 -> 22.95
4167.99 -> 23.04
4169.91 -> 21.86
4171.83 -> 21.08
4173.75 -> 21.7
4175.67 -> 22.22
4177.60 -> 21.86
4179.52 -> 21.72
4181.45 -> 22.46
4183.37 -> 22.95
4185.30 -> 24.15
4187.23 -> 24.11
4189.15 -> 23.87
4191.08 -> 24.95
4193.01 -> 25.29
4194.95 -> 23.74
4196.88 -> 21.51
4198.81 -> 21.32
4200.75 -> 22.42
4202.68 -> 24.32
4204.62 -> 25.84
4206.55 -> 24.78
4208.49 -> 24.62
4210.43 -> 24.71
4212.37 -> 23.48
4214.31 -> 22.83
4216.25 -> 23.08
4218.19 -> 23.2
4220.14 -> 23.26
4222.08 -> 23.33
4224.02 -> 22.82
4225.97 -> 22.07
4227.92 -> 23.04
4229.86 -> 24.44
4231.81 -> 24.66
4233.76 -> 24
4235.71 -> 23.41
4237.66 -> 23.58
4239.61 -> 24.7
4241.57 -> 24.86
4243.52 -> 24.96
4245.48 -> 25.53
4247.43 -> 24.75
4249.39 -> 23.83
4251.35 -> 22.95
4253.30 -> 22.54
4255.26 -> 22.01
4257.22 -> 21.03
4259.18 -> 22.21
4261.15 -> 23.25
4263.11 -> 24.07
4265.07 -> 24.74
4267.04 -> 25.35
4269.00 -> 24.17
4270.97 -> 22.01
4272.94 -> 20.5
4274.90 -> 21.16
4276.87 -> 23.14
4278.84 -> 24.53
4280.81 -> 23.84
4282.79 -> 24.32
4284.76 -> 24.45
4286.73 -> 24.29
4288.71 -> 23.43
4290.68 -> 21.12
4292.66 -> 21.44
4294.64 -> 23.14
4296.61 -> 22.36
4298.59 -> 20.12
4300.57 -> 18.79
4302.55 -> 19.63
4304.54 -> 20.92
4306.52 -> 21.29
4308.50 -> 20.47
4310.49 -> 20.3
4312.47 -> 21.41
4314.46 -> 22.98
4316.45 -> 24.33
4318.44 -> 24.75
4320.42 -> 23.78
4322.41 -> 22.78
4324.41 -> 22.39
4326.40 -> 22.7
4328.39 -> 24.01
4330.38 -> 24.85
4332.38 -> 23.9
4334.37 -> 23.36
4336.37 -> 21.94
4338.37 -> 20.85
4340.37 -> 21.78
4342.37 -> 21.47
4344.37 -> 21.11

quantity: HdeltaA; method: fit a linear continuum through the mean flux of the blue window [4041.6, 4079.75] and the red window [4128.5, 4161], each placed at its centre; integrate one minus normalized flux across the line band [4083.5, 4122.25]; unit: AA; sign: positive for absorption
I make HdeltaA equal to 3.84 AA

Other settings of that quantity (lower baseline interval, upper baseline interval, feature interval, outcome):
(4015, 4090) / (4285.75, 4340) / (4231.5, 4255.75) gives -1.6 AA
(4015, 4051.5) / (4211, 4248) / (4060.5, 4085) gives 1.2 AA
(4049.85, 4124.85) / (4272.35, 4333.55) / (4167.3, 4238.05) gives -4.0 AA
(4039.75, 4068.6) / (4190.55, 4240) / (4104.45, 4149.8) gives 2.7 AA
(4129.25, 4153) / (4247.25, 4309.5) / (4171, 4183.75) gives 0.4 AA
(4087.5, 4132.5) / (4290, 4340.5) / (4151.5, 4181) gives -1.8 AA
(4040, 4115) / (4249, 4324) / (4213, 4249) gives -2.4 AA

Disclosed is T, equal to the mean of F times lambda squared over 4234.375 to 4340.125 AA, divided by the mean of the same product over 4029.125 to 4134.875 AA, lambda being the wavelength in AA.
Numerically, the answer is 1.14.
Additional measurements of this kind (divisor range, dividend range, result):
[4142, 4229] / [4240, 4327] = 1.03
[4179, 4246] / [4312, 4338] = 1.04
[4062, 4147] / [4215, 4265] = 1.16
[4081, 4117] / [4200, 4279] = 1.24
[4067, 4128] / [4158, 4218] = 1.15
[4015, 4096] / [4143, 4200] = 1.05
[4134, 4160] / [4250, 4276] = 1.07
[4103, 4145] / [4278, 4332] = 1.13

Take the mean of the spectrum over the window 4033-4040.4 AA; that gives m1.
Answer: 24.6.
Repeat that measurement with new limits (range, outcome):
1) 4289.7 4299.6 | 21.6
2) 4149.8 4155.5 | 21.8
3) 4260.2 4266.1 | 24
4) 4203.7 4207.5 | 25.4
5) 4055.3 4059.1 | 23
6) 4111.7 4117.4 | 22.1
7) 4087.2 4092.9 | 21.5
